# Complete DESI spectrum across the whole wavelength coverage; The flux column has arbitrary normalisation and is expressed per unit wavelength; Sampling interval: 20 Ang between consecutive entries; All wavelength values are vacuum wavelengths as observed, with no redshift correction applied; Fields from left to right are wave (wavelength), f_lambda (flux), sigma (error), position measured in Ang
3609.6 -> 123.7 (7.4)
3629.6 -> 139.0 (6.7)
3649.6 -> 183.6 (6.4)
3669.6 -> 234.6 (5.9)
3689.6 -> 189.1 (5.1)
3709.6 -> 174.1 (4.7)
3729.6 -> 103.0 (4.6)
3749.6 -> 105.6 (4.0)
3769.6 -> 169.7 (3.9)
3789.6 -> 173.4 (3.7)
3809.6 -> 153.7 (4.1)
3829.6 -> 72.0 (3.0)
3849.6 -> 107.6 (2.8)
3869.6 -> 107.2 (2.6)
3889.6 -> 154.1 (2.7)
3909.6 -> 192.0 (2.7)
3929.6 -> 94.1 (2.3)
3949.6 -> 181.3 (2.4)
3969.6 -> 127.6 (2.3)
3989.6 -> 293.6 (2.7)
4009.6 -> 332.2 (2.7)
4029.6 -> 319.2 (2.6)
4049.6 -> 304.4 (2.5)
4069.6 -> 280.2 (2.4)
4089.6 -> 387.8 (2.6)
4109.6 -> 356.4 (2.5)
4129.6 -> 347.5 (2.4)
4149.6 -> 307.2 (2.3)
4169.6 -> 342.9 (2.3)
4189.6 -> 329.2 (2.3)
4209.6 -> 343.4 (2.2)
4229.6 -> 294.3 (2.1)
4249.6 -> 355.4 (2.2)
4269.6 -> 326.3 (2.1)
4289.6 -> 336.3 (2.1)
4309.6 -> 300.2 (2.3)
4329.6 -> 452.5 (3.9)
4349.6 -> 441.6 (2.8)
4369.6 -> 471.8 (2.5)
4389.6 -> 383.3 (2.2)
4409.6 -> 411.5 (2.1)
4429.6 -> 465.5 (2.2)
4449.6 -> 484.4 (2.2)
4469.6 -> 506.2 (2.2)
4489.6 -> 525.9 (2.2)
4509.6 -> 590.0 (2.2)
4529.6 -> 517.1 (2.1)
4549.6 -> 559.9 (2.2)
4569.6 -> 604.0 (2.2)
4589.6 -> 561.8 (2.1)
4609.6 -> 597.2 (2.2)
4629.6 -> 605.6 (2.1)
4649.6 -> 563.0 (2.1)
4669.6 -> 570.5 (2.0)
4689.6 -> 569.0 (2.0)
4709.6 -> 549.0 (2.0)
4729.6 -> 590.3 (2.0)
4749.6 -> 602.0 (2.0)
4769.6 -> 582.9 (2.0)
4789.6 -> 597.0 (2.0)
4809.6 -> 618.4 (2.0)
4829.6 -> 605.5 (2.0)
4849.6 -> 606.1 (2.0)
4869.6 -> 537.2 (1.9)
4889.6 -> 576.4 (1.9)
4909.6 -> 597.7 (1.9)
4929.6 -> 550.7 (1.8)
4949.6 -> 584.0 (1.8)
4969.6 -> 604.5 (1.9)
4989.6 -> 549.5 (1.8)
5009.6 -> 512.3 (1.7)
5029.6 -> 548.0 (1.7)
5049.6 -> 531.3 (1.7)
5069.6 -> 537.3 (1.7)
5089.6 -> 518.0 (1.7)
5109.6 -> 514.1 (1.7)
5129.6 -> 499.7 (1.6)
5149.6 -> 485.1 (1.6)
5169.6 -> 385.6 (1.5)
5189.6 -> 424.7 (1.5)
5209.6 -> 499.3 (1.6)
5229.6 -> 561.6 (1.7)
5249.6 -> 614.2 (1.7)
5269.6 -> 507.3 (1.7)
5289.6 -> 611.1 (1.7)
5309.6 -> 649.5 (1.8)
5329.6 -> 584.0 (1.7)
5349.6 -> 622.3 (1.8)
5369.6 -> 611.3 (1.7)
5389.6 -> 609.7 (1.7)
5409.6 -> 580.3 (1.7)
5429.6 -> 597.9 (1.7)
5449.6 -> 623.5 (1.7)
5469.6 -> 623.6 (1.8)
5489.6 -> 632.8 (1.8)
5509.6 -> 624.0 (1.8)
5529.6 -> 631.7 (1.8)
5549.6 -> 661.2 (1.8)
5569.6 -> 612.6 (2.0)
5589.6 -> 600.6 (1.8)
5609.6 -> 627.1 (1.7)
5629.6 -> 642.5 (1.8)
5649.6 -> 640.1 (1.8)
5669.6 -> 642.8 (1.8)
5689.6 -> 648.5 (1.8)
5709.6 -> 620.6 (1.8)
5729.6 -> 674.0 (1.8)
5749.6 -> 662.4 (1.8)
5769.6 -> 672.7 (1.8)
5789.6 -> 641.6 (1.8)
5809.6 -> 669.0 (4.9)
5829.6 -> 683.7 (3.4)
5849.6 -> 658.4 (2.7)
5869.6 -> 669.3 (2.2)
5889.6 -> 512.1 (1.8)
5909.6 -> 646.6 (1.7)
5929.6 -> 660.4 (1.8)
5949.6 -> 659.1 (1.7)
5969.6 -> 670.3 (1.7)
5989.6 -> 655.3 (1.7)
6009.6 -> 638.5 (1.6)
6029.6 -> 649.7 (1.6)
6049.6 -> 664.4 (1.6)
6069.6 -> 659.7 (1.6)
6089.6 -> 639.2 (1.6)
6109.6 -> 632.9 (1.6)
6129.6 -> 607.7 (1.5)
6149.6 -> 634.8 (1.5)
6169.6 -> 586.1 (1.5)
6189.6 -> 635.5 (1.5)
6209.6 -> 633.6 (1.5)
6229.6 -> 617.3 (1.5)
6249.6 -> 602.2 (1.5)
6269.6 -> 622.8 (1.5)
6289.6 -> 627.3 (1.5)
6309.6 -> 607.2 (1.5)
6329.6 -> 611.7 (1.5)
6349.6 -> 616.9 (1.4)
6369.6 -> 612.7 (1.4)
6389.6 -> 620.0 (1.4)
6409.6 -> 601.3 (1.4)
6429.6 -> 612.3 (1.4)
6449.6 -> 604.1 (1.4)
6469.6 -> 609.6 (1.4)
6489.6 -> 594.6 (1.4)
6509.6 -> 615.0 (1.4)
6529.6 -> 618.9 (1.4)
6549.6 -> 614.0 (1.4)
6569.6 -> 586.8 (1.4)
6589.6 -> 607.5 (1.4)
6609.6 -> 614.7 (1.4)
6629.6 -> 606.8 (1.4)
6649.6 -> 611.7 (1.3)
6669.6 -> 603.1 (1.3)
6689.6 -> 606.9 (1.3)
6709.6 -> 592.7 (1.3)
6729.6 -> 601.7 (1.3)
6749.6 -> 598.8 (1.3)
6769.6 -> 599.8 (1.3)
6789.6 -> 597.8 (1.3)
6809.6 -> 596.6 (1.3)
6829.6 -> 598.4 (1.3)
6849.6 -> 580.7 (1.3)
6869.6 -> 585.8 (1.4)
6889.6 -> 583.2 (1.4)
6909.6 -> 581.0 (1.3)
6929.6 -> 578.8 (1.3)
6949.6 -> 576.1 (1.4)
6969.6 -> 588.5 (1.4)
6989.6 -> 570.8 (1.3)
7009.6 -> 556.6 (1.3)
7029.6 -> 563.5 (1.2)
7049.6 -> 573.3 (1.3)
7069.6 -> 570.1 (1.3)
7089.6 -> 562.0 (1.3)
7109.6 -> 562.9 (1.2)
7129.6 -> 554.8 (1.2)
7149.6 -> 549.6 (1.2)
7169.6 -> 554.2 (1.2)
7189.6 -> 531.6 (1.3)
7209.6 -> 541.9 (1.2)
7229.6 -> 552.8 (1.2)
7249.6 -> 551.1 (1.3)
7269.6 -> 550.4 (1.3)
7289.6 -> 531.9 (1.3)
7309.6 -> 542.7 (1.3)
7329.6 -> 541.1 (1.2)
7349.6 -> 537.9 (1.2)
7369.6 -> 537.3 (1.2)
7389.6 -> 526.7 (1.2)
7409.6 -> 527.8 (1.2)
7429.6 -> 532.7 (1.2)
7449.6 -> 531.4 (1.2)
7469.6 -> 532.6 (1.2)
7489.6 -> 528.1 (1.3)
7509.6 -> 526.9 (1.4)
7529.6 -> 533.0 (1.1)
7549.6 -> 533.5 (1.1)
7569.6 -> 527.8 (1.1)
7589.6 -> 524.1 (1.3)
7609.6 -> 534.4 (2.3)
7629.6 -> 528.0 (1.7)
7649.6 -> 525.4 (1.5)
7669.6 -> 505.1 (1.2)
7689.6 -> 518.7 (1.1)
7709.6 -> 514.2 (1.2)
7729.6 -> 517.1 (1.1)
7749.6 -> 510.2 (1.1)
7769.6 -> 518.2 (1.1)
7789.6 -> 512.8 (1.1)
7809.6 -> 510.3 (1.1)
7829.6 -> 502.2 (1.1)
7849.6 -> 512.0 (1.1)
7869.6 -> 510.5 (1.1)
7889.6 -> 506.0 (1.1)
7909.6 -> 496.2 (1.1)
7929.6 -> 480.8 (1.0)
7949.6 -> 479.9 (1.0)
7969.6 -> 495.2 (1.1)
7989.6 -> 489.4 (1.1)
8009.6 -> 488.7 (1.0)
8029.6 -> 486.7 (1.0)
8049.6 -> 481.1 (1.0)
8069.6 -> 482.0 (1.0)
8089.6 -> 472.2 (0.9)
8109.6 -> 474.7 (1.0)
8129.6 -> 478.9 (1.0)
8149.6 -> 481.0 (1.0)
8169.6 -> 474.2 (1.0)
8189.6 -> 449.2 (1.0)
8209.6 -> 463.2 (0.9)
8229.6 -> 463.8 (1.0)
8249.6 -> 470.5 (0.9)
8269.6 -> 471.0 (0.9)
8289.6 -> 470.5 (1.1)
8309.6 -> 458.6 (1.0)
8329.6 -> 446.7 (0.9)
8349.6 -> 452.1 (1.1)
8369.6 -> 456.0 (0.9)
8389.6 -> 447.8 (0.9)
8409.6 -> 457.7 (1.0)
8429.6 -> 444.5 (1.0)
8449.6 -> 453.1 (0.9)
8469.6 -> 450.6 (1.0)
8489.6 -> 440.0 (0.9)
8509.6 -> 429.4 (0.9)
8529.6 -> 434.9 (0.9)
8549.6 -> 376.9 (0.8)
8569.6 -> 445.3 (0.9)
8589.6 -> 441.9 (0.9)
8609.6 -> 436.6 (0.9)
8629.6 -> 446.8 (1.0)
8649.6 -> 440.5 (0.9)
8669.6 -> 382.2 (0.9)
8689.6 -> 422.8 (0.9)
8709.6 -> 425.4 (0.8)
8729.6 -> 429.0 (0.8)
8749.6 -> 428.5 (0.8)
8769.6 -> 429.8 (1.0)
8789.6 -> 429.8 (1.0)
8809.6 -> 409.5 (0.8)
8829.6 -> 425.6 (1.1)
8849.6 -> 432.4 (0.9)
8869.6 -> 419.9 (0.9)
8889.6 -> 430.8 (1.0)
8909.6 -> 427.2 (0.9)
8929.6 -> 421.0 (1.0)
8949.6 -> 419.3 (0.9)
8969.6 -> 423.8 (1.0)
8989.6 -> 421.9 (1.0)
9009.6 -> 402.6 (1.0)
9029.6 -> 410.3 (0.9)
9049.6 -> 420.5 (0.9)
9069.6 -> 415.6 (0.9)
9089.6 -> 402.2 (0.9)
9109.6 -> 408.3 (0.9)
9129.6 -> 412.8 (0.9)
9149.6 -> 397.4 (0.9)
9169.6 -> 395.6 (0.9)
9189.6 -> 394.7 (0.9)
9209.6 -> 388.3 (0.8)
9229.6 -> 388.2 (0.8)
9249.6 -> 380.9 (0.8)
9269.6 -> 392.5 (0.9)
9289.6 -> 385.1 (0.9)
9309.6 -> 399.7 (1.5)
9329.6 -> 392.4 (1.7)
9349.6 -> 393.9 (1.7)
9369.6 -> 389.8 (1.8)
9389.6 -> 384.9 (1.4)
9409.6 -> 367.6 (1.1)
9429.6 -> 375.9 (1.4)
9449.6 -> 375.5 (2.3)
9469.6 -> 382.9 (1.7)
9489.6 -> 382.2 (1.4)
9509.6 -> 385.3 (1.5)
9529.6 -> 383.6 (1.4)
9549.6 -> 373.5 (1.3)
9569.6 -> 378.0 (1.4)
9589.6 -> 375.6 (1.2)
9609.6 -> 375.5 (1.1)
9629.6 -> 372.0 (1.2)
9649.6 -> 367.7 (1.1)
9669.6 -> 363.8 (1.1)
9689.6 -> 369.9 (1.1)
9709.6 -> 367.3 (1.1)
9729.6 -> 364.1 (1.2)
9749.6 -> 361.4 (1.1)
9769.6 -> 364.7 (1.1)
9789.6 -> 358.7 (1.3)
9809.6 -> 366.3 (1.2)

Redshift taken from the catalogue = 0.00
